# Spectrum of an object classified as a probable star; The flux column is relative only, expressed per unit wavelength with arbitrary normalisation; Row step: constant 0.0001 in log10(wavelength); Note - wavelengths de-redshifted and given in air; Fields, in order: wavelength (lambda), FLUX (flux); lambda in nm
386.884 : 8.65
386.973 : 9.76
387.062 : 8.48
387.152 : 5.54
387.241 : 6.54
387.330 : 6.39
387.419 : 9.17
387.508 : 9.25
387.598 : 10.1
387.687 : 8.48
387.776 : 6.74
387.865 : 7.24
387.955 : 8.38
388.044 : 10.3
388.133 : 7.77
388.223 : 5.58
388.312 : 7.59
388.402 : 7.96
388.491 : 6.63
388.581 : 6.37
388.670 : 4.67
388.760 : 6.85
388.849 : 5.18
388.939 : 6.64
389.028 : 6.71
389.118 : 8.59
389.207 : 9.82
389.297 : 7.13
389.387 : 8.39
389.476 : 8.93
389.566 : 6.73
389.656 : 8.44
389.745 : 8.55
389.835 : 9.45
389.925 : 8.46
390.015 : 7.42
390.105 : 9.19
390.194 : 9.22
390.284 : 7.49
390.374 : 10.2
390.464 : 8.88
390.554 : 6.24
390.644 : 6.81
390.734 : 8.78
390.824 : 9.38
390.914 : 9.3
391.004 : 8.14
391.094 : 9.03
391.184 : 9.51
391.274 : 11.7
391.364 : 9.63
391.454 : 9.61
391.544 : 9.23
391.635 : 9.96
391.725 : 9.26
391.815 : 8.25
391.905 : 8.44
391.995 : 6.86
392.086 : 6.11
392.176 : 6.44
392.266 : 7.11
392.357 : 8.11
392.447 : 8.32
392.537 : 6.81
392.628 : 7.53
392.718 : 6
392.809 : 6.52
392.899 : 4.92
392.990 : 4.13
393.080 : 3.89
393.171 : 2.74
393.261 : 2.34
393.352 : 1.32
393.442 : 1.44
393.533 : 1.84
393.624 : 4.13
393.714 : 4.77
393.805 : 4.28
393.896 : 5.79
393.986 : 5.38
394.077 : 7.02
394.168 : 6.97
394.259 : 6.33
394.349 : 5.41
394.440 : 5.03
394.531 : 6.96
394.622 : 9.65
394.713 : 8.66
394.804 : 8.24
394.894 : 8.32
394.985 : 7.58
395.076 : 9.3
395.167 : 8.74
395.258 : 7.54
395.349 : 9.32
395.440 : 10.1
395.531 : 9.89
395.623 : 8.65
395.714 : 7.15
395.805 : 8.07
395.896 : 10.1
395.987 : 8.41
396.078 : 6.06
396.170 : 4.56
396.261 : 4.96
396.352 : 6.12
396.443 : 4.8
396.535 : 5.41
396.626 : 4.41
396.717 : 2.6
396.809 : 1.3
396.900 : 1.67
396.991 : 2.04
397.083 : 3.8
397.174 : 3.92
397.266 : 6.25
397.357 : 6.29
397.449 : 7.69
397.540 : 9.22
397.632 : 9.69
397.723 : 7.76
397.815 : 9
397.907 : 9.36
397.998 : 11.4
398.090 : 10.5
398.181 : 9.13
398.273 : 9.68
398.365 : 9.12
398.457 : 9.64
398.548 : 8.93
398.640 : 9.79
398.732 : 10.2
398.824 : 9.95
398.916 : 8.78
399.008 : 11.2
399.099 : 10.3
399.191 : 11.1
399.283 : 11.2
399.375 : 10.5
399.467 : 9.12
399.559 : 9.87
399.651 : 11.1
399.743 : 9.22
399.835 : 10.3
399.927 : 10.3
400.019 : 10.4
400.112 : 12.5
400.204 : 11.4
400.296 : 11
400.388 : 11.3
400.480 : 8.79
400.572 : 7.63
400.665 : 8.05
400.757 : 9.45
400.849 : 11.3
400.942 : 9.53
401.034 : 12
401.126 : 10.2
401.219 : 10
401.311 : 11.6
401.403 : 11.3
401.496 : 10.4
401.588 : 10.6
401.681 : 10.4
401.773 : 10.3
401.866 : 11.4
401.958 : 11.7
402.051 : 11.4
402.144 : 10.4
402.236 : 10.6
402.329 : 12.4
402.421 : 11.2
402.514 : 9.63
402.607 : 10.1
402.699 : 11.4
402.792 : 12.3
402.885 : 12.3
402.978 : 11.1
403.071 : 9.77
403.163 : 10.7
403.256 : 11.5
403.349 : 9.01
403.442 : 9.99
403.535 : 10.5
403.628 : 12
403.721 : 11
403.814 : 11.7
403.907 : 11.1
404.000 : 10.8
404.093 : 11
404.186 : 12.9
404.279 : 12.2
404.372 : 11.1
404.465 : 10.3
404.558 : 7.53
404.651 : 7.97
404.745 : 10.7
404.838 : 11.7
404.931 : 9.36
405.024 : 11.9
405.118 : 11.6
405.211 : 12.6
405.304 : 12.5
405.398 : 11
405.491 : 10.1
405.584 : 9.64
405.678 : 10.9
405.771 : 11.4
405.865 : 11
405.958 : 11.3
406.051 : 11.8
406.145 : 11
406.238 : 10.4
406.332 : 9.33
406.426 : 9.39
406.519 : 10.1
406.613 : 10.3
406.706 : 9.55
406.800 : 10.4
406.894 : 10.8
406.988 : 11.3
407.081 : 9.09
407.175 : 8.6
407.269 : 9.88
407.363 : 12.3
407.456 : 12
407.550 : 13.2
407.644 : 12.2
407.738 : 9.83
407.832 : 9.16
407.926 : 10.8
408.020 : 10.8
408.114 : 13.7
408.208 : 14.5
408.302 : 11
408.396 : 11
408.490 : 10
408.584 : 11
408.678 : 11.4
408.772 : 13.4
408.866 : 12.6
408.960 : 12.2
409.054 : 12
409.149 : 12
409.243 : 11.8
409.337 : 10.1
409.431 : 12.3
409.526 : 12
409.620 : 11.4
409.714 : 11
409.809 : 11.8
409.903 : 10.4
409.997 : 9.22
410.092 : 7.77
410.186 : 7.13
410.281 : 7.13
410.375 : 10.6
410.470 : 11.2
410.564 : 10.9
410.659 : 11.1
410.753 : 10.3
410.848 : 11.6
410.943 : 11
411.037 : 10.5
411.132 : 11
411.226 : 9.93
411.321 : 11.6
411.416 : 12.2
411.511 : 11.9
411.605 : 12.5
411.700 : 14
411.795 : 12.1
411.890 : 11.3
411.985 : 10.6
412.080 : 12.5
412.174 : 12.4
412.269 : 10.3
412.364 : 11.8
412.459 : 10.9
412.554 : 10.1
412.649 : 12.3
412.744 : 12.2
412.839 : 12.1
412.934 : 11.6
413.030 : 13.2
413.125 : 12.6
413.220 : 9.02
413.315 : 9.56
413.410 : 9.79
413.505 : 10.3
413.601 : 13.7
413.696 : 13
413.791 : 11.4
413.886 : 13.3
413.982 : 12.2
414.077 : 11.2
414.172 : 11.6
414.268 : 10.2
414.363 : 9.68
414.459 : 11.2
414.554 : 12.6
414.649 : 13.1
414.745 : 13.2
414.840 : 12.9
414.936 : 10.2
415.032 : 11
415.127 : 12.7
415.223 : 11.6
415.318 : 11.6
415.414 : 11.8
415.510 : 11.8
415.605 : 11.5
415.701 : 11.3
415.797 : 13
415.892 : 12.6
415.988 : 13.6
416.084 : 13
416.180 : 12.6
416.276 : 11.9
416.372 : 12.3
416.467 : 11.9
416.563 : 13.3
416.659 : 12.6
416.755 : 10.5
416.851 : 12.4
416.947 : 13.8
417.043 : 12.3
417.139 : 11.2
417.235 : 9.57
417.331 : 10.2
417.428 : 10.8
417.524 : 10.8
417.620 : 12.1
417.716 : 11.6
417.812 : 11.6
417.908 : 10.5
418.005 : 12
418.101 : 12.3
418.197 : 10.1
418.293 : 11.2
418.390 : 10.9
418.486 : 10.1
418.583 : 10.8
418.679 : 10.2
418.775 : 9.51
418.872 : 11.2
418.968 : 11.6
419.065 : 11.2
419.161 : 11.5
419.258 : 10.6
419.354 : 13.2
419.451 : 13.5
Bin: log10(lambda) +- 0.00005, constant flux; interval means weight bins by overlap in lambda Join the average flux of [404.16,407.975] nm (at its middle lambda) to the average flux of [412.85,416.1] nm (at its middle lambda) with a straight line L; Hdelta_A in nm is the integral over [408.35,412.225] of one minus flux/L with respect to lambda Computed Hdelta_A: 0.03 nm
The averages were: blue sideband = 10.7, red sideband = 11.8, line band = 11.1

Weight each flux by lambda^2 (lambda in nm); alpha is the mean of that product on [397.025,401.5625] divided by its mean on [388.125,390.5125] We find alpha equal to 1.31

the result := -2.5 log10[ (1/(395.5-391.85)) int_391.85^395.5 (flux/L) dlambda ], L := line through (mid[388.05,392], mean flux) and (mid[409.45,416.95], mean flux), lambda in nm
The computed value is 0.36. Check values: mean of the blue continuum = 8.2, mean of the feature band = 6.28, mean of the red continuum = 11.5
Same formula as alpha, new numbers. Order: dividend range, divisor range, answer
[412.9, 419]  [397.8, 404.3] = 1.18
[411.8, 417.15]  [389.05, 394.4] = 1.86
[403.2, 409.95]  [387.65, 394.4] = 1.67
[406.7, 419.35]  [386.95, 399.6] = 1.67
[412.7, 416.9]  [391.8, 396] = 2.00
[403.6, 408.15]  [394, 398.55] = 1.57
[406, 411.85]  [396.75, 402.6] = 1.22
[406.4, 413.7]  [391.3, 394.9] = 1.91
